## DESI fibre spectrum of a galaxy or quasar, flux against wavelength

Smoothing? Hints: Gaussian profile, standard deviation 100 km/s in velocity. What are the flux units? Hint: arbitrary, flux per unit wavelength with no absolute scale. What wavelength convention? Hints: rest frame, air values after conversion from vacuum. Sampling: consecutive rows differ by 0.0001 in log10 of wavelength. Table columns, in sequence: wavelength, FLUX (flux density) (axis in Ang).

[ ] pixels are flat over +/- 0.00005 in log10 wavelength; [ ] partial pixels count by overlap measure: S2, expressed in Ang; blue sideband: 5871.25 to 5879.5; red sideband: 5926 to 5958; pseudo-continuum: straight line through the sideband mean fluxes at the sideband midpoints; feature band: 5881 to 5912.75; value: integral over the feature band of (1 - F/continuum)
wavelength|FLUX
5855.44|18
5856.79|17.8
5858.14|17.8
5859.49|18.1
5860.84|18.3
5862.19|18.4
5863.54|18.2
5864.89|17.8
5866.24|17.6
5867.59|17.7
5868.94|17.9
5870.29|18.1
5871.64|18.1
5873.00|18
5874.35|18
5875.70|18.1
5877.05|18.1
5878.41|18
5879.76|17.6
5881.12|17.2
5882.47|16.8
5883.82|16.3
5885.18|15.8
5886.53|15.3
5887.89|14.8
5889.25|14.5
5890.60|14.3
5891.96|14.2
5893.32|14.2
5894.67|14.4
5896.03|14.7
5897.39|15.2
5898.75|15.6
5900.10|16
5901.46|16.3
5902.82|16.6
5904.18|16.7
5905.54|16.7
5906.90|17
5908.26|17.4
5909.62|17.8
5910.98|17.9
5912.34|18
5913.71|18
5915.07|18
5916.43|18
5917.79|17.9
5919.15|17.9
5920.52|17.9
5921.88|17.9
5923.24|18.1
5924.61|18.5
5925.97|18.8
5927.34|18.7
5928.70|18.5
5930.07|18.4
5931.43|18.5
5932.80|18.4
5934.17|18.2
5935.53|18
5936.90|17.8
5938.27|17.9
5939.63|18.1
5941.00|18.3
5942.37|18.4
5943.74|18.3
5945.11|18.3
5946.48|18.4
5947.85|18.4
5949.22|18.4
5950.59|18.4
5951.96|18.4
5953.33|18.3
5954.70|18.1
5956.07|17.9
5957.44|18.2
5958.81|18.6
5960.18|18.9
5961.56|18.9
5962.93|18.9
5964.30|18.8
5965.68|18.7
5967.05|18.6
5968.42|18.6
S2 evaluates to 3.8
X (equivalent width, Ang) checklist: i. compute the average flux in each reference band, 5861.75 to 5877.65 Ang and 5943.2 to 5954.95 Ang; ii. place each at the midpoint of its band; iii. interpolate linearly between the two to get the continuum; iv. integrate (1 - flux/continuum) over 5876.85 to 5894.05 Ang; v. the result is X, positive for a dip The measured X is 2.1 Ang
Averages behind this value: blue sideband 18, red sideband 18.3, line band 15.9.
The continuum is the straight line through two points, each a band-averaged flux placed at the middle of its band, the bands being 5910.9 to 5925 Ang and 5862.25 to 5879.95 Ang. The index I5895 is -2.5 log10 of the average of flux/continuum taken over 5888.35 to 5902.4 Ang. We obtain 0.20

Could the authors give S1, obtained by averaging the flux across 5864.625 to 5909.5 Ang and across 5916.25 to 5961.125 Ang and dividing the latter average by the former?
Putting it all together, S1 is 1.11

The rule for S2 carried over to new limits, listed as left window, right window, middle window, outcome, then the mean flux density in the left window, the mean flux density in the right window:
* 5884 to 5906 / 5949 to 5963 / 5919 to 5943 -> -1.5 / 15.3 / 18.4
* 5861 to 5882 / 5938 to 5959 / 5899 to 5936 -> 0.8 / 17.9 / 18.3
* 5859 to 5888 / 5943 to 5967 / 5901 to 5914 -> 0.5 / 17.5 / 18.5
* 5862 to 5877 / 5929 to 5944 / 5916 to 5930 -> -0.1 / 18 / 18.2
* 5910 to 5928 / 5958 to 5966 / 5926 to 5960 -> 0.3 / 18.1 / 18.8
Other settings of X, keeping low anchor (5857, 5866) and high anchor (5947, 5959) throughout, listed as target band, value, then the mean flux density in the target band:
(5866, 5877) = 0.07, 18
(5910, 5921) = 0.15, 17.9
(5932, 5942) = 0.08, 18.1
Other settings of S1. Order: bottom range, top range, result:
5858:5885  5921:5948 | 1.03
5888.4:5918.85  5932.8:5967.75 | 1.12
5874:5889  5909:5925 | 1.07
